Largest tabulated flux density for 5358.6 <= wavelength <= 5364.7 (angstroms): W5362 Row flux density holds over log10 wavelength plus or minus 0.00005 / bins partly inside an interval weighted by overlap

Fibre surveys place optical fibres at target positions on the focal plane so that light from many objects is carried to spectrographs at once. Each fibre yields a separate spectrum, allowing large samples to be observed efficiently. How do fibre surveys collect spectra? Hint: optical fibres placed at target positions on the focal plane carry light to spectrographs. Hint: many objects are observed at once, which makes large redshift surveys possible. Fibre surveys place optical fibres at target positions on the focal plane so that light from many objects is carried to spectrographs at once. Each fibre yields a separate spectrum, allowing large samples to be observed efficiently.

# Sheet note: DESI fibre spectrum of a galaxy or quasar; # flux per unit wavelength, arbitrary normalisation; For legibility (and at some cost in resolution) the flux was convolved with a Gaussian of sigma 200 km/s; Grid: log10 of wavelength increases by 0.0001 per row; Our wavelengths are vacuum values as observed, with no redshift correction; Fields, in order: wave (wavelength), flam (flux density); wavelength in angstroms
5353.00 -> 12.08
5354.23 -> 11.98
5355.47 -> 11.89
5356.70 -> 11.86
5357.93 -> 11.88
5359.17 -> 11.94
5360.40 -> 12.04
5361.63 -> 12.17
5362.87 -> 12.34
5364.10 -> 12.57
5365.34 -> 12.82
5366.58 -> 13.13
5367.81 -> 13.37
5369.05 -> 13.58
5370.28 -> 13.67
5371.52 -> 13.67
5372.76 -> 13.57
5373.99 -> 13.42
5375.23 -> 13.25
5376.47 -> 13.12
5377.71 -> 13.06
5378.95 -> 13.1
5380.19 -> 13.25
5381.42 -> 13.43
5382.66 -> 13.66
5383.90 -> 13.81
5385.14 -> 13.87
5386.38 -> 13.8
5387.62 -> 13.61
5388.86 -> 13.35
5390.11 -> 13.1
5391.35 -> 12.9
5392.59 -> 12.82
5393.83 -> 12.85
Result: 12.57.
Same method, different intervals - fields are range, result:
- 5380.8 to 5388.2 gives 13.87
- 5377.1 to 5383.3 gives 13.66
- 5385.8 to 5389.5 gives 13.8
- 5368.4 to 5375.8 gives 13.67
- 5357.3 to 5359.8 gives 11.94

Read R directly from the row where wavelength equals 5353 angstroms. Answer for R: 12.08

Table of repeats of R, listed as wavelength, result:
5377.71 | 13.06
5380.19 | 13.25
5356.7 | 11.86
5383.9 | 13.81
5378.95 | 13.1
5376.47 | 13.12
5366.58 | 13.13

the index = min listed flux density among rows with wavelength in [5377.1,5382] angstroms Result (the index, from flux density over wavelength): 13.06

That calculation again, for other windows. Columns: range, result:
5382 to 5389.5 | 13.35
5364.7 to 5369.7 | 12.82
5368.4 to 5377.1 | 13.12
